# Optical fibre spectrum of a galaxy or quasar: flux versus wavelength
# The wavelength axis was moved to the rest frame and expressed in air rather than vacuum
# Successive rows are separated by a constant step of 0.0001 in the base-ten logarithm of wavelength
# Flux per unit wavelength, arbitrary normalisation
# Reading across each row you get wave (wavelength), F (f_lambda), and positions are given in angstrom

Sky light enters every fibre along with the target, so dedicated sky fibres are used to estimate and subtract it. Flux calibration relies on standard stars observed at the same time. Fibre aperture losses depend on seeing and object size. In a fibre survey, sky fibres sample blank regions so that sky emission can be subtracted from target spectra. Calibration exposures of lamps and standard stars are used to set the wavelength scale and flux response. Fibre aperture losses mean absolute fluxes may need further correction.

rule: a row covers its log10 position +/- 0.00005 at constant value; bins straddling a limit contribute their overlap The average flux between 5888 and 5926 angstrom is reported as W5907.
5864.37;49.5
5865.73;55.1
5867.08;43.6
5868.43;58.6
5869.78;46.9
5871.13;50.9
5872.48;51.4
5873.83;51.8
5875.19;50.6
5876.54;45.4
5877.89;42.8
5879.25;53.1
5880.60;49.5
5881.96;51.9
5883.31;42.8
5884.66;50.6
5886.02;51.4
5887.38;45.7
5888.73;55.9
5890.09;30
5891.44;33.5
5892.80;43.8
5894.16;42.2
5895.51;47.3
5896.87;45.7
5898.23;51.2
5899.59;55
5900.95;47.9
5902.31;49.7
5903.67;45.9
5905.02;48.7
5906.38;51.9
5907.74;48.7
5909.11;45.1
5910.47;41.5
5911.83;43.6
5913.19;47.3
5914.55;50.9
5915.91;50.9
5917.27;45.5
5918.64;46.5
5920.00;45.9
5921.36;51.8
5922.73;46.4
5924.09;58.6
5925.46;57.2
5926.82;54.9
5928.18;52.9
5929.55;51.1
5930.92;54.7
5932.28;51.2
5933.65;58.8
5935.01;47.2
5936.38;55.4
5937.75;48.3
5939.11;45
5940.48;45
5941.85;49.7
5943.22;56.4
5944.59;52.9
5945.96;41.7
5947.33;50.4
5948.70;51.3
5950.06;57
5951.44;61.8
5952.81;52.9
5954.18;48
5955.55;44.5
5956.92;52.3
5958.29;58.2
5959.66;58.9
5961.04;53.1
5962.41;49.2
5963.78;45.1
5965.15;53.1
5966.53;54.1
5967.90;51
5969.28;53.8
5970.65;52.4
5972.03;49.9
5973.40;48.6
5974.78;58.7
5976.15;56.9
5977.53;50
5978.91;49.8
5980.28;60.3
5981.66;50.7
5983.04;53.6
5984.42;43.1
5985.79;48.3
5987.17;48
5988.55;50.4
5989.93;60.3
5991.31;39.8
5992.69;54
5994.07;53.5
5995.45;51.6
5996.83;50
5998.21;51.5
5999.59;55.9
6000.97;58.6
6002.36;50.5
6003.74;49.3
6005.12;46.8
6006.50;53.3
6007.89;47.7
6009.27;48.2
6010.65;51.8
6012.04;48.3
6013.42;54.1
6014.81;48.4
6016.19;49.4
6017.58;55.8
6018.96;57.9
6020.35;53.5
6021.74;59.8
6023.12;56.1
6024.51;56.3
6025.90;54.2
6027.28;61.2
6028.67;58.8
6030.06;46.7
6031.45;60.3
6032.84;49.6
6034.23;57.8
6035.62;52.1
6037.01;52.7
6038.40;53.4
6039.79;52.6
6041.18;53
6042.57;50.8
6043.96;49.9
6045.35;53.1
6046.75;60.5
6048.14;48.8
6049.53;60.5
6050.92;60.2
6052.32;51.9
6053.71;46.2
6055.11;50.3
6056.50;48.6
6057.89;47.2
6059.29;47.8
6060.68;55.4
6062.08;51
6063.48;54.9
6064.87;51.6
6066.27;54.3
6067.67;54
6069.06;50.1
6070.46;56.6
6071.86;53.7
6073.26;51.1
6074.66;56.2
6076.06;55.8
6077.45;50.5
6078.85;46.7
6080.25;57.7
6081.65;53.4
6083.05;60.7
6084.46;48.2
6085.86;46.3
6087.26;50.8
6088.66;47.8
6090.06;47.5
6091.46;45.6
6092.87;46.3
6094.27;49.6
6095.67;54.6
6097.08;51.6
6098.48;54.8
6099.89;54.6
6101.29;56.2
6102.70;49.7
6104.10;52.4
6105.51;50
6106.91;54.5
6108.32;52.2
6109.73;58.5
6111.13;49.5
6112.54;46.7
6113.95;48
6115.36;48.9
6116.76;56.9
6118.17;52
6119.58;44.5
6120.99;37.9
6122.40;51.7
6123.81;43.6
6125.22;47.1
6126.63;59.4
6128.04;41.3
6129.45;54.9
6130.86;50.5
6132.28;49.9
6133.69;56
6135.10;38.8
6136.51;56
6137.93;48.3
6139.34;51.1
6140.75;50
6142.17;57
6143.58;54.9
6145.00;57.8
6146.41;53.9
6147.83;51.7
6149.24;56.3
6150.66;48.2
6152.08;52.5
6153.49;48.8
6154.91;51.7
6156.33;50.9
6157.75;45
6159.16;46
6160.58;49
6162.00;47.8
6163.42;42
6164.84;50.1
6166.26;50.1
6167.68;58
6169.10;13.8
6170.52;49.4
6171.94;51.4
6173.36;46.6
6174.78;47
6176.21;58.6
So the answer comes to 47.4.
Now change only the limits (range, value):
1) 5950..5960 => 53.9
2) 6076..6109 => 51.5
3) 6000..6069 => 53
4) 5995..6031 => 53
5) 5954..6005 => 51.8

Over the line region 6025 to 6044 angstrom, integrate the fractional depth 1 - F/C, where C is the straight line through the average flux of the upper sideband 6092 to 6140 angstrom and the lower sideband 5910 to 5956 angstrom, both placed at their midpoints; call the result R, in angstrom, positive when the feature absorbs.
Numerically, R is -1.3 angstrom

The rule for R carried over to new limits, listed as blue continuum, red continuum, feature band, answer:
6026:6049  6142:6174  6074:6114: 0.0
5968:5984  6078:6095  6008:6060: -1.7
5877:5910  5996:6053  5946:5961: -0.9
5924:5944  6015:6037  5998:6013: 0.9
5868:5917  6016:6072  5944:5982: -1.4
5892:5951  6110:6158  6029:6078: -2.7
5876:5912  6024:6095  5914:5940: -1.8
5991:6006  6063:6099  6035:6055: -0.6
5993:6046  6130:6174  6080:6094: 0.3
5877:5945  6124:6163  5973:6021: -2.1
